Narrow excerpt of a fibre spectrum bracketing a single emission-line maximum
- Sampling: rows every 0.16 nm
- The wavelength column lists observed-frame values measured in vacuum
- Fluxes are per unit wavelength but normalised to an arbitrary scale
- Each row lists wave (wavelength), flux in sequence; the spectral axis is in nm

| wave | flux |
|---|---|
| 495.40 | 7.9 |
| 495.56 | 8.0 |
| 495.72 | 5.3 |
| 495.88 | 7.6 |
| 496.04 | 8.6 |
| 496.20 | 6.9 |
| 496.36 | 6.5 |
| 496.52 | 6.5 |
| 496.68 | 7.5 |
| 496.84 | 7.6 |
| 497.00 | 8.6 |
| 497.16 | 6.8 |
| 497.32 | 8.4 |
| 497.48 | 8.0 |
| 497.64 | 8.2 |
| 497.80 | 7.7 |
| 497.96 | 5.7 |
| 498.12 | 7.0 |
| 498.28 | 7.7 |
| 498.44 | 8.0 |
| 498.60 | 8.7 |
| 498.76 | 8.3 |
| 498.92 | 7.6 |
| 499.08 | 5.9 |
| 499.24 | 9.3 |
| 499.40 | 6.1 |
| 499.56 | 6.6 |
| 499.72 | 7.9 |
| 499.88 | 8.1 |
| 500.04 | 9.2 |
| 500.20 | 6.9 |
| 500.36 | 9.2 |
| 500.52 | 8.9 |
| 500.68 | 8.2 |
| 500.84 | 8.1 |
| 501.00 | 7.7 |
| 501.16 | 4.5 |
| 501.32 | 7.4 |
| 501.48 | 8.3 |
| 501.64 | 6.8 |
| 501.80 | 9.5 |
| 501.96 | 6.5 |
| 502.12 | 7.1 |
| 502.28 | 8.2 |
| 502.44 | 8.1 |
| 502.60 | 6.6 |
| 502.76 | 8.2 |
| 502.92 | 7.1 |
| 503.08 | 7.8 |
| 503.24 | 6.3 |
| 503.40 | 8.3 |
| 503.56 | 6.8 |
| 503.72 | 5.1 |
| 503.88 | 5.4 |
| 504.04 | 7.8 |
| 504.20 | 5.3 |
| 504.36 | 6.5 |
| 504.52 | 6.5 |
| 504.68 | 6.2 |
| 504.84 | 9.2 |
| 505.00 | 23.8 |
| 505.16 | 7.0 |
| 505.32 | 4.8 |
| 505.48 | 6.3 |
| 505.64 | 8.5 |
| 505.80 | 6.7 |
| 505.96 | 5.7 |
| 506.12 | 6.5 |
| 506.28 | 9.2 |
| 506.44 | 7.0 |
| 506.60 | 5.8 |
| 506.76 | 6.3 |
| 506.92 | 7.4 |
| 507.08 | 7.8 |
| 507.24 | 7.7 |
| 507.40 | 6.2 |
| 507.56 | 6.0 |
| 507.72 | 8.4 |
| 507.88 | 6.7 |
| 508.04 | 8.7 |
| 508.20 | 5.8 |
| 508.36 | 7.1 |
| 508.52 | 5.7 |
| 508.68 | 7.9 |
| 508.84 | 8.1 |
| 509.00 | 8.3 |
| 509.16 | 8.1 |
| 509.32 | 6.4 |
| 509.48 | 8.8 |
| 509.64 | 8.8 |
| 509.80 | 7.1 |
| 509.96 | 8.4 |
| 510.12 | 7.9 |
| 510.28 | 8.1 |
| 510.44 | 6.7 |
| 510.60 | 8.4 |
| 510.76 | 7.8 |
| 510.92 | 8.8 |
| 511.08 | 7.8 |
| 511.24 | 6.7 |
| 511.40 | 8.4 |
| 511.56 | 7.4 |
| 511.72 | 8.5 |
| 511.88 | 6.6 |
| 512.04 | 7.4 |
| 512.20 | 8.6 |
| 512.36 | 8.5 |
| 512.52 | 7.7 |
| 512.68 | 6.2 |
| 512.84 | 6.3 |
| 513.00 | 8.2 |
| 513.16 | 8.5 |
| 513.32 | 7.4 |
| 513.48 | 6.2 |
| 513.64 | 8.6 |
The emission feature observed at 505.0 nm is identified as H-beta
